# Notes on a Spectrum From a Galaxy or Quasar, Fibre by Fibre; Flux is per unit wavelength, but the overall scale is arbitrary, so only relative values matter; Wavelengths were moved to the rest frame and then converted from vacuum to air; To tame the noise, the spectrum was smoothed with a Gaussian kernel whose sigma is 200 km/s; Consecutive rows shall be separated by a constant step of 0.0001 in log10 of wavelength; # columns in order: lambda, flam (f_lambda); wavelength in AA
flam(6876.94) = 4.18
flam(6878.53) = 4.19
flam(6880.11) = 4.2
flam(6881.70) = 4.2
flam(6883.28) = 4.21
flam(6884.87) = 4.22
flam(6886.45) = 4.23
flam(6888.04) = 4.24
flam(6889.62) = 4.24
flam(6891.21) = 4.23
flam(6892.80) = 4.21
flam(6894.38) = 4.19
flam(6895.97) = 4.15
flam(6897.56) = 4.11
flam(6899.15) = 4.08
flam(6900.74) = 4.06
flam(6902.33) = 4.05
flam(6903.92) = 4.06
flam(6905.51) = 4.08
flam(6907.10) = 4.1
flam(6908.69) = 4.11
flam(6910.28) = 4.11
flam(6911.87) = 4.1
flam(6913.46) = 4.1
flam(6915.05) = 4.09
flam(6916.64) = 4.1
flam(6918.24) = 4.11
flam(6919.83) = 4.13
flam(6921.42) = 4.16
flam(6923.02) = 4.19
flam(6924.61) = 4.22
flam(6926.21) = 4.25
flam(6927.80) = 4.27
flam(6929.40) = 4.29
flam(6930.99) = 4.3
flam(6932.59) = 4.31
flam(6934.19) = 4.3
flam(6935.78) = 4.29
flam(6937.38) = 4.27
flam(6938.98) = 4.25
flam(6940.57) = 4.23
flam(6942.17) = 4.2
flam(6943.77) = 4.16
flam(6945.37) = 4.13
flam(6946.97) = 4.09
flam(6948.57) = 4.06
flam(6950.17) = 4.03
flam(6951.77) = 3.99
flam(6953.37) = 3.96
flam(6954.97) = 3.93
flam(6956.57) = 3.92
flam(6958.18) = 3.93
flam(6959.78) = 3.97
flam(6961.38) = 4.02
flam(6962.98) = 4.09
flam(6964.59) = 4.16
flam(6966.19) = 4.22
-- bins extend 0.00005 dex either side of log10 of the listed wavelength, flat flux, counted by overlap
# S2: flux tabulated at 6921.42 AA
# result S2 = 4.16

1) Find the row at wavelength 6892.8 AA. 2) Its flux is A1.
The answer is 4.21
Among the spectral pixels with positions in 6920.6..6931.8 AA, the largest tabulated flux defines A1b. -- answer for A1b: 4.3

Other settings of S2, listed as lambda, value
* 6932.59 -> 4.31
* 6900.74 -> 4.06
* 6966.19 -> 4.22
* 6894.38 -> 4.19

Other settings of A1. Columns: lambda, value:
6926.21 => 4.25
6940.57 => 4.23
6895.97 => 4.15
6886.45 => 4.23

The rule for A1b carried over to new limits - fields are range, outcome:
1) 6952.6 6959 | 3.96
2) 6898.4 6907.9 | 4.1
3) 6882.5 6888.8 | 4.24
